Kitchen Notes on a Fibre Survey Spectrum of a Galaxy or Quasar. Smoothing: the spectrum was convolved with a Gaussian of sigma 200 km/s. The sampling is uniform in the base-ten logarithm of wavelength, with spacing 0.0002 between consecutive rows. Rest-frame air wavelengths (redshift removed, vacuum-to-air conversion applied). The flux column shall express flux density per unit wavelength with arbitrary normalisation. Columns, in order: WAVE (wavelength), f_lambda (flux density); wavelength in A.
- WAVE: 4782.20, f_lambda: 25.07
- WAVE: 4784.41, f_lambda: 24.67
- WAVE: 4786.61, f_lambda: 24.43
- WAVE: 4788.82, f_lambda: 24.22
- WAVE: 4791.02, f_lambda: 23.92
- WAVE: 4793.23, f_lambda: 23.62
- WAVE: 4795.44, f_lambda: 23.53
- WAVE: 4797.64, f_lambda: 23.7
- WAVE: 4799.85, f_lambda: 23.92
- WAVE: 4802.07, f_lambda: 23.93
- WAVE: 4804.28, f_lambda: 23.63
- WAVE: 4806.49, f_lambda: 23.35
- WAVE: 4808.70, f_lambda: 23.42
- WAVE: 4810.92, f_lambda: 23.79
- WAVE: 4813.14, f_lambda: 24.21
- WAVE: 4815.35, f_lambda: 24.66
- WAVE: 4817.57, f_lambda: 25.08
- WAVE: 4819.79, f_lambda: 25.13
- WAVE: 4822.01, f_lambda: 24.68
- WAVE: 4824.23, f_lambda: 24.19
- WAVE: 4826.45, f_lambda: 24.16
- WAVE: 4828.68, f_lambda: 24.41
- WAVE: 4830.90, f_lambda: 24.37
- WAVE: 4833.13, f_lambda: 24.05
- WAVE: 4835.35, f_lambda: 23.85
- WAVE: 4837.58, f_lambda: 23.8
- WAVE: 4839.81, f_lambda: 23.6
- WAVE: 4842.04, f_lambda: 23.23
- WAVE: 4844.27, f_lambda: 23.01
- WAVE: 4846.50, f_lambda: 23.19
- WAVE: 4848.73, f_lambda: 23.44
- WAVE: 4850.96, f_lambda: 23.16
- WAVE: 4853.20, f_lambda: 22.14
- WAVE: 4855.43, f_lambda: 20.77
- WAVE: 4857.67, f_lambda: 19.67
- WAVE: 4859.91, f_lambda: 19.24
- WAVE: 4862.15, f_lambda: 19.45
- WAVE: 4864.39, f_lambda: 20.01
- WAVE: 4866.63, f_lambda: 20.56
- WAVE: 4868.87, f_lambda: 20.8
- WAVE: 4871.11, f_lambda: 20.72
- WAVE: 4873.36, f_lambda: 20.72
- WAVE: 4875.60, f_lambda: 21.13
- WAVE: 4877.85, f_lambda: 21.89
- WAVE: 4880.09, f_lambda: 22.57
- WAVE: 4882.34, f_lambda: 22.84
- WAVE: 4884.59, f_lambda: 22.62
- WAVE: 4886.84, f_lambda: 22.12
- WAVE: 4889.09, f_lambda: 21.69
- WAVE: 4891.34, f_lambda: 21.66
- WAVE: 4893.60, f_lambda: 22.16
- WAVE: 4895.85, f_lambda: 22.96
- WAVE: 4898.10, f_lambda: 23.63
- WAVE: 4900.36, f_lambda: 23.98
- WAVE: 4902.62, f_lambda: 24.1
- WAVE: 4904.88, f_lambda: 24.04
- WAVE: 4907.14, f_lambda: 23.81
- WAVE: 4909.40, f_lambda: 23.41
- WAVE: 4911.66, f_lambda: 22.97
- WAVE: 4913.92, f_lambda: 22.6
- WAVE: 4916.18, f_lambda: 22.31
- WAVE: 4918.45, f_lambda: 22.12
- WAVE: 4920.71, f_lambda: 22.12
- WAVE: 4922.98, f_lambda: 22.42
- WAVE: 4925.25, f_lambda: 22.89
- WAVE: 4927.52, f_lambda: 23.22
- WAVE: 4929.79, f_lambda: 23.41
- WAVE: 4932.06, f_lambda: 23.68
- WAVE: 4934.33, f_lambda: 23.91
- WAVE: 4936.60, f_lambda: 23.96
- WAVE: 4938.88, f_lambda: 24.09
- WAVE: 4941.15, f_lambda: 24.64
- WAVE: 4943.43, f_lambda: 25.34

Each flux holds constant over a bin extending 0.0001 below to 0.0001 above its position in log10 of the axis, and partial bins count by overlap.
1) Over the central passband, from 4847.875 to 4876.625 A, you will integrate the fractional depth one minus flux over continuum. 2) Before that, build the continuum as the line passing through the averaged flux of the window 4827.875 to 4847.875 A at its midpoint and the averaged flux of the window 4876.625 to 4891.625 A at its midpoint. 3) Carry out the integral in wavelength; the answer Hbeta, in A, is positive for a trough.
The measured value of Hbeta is 2.6 A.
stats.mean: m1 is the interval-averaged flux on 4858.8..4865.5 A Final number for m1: 19.6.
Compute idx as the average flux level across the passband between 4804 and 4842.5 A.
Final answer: 24.1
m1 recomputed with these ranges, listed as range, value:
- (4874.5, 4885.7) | 22.2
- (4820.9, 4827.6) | 24.3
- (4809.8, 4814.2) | 23.9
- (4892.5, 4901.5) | 23.2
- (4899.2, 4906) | 24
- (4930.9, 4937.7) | 23.9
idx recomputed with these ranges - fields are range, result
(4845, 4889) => 21.4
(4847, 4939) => 22.3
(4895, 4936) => 23.2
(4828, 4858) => 23.1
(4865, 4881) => 21.2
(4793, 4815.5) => 23.8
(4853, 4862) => 20.2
